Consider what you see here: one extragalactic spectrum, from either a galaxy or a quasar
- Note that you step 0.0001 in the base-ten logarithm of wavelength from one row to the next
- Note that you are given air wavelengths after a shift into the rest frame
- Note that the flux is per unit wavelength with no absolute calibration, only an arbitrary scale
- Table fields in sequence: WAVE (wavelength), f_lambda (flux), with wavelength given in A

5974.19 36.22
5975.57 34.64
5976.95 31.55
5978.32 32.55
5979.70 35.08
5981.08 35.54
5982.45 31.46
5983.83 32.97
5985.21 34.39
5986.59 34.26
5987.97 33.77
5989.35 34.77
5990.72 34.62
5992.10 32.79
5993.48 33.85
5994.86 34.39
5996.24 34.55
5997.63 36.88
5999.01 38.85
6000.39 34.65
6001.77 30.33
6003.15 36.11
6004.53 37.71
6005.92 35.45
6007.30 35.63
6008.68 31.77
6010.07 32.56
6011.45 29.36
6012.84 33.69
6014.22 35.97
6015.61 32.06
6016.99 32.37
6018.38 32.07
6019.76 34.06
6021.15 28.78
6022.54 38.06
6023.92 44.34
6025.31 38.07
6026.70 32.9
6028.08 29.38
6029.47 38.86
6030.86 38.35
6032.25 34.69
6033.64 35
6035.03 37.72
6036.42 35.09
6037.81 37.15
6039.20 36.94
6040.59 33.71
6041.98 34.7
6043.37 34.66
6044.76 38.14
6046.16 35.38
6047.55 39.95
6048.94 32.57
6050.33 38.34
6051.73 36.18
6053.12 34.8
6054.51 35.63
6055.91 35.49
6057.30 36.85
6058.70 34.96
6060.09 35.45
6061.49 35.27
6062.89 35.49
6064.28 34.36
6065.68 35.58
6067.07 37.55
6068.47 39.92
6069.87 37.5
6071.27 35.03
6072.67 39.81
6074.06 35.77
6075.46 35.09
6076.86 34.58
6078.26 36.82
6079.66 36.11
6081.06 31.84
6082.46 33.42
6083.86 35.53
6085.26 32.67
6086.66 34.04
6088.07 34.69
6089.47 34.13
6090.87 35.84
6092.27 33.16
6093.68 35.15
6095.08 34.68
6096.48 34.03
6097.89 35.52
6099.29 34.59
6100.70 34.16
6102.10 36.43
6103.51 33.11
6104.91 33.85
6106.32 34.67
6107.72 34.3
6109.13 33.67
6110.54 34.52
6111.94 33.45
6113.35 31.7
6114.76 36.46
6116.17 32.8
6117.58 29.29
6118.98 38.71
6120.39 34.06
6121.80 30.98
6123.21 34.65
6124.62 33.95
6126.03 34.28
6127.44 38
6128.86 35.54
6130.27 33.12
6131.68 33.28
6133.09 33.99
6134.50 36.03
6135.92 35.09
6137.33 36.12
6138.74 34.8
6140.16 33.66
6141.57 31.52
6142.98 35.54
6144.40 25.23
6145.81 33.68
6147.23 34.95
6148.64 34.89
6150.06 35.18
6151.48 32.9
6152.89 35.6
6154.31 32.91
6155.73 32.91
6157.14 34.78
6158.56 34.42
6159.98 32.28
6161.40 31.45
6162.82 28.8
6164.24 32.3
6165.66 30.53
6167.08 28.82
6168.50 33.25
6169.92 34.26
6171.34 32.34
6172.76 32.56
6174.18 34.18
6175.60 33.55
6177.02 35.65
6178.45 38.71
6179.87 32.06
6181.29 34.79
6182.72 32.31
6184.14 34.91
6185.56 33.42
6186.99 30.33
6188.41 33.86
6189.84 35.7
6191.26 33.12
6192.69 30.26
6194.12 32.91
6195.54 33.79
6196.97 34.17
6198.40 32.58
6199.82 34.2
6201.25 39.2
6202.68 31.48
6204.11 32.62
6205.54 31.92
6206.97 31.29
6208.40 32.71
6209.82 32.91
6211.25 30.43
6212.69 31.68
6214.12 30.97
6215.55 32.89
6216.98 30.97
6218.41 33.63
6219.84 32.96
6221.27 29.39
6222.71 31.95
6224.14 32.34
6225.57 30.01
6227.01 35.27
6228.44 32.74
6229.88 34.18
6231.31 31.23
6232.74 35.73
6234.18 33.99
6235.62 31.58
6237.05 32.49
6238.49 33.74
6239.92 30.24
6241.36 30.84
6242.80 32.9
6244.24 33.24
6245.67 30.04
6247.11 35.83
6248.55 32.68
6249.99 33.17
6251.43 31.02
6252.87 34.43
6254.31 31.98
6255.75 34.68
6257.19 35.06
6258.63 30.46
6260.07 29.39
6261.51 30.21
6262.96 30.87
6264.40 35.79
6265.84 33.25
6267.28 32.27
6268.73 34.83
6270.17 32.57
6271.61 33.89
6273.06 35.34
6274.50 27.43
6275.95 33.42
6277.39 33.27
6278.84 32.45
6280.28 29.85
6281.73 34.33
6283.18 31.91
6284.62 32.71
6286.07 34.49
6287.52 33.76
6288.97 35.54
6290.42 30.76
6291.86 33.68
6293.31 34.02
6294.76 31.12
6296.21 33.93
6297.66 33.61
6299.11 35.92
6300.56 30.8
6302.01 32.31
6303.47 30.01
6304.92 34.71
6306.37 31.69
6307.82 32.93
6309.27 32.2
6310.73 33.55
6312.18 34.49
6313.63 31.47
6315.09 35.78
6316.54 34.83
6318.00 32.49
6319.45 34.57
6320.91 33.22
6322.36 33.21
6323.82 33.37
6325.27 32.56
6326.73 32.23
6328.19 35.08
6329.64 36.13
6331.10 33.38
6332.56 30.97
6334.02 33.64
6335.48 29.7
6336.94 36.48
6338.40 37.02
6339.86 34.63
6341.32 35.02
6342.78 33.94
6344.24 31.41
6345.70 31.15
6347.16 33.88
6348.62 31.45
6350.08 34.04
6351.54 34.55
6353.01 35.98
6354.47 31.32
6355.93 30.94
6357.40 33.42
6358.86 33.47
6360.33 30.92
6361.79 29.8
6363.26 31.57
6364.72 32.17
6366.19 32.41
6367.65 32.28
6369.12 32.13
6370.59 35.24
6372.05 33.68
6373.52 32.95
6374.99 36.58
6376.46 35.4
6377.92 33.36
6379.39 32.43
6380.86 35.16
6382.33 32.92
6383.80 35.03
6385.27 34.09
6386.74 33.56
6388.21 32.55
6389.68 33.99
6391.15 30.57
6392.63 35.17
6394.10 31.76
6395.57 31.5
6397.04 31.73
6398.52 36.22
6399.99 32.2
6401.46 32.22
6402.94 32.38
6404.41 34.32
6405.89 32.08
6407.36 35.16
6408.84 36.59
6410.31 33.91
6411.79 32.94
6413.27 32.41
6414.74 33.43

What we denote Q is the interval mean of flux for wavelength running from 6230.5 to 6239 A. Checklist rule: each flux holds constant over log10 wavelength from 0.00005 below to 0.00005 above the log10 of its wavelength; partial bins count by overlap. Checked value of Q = 33.1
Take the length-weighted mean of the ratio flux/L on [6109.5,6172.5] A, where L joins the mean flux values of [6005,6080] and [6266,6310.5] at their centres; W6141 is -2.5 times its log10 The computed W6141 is 0.03 mag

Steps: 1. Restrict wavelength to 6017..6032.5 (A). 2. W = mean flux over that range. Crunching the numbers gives 35.3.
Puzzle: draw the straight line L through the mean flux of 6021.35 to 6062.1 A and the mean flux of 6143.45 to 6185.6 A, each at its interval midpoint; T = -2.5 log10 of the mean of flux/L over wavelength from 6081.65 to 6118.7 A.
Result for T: 0.02 mag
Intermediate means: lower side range 36.1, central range 34.1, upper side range 33.1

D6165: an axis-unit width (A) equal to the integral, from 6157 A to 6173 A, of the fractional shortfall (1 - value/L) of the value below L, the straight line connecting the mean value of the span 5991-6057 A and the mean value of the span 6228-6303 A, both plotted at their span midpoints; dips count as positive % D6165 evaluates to 0.81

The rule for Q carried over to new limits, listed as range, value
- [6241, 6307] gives 32.8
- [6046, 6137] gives 35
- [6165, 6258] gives 32.9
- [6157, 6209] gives 33.1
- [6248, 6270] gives 32.7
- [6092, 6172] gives 33.7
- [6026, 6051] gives 35.8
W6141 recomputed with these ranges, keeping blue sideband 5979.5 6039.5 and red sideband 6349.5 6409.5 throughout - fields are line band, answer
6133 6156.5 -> 0.011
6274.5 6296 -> 0.027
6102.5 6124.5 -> 0.016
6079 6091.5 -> 0.005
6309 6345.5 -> -0.006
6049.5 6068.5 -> -0.045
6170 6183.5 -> 0.000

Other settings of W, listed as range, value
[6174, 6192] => 34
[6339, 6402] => 33.2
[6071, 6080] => 36.2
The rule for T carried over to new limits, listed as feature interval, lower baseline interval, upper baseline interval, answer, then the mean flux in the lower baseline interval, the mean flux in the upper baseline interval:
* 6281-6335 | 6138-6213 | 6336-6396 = 0.000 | 33.1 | 33.3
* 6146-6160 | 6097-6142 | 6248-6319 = -0.005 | 34.3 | 32.9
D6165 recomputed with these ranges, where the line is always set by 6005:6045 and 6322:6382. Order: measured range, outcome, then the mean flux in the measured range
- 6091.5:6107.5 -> 0.01 A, 34.5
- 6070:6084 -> -0.35 A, 35.5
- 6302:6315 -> 0.28 A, 32.8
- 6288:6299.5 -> 0.02 A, 33.5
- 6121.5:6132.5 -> 0.01 A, 34.3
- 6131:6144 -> 0.03 A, 34.2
